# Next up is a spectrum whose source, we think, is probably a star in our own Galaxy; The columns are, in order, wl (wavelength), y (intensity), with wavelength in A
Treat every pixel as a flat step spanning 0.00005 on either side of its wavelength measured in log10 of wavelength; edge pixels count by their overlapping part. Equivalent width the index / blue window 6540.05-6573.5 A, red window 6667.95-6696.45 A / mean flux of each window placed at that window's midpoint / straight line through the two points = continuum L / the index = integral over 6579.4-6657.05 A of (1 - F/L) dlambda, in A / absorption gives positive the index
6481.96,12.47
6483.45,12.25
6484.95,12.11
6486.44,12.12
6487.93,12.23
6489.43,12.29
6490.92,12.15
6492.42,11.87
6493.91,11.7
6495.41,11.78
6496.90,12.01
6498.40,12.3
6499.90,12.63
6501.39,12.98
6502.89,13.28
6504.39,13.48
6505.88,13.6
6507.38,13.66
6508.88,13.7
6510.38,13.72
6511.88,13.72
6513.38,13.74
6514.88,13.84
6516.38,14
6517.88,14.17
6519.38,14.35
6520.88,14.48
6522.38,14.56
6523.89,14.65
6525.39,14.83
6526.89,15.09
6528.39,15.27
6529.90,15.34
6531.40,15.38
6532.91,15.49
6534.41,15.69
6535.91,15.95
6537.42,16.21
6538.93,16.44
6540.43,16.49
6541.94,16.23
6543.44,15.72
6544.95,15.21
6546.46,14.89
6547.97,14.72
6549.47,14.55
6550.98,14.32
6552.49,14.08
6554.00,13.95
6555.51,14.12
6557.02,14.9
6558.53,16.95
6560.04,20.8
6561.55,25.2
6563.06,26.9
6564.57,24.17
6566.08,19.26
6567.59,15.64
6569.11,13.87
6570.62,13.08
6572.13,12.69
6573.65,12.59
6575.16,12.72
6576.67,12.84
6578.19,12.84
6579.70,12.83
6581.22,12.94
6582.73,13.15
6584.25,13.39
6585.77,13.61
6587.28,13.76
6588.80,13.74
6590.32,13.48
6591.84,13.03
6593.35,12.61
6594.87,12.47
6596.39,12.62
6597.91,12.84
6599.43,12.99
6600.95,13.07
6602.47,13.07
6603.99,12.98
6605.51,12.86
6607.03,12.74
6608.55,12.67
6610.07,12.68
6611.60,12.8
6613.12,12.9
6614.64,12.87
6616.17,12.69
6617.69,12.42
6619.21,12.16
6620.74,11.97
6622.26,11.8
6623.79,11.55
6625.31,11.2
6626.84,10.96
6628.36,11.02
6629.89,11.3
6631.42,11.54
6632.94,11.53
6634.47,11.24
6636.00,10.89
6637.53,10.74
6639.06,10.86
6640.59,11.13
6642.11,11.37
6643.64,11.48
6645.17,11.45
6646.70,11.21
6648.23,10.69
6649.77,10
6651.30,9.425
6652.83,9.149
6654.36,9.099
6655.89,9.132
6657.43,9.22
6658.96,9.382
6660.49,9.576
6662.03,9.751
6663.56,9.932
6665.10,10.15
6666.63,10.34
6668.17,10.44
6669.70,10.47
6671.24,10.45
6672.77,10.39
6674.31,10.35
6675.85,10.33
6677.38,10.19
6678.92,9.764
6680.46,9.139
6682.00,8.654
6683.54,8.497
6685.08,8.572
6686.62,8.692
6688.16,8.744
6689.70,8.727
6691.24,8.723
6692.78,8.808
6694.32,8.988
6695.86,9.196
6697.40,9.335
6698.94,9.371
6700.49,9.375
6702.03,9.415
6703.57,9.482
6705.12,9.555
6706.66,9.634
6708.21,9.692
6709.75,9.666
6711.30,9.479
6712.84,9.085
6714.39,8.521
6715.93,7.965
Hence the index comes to 6.9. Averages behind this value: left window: 16.6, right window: 9.41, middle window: 11.9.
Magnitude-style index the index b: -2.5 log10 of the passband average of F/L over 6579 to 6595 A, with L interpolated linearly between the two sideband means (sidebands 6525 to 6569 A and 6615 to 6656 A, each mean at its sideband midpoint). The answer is 0.07 mag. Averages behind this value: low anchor 16.7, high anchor 11.1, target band 13.2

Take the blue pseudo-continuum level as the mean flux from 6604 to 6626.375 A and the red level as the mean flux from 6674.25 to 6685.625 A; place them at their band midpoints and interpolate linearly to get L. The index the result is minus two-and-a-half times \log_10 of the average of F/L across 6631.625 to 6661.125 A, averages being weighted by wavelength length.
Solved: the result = 0.05 mag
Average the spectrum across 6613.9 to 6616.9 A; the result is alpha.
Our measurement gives 12.8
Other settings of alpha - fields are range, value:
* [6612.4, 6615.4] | 12.9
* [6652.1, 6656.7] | 9.12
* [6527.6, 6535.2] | 15.4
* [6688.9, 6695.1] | 8.82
